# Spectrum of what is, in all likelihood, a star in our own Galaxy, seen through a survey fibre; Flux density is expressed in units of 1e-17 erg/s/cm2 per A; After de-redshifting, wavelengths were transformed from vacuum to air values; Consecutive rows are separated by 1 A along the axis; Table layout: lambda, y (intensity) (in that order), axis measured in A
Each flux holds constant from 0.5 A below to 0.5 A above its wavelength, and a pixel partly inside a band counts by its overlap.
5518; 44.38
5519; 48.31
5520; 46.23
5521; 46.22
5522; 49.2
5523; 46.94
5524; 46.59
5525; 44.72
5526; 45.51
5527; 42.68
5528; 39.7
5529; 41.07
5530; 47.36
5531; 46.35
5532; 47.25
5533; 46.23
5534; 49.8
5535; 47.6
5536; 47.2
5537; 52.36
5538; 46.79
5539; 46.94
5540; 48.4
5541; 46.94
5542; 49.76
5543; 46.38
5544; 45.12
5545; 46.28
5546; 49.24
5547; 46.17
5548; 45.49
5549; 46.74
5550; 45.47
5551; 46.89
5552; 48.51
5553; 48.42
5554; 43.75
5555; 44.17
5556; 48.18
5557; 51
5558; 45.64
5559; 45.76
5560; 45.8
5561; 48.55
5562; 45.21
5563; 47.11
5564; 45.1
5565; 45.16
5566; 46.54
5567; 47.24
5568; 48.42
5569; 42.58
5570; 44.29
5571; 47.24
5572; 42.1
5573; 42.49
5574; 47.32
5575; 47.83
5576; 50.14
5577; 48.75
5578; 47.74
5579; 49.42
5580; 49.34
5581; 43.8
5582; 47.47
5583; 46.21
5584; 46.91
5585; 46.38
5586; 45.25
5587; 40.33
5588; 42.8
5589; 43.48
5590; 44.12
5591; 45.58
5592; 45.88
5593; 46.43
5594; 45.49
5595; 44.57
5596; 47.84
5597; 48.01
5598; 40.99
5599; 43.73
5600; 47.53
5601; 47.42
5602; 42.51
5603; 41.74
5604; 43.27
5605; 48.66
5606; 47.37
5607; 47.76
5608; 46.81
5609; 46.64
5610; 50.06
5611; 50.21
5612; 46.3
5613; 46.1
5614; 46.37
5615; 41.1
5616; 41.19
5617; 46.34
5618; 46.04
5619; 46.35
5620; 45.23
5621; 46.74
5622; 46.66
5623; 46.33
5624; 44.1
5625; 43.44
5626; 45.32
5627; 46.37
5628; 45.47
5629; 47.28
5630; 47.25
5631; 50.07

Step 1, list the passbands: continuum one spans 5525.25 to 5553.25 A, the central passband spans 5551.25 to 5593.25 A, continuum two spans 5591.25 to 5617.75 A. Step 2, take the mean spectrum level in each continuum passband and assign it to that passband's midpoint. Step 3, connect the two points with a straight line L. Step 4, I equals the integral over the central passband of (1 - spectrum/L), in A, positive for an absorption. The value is 0.0 A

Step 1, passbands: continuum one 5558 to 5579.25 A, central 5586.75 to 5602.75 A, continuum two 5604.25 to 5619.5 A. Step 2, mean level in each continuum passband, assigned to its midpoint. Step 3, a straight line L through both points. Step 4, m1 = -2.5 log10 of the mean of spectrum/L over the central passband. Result 0.04 mag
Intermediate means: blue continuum 46.4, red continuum 46.4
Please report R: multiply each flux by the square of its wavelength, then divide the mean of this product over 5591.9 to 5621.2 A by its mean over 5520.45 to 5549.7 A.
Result 1.0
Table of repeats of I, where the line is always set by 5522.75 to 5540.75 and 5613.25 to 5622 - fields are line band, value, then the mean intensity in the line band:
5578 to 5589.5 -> -0.03 A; 45.7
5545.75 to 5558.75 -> -0.23 A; 46.8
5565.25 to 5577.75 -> -0.14 A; 46.3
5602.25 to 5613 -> -0.37 A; 46.7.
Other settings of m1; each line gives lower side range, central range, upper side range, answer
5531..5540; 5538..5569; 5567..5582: 0.01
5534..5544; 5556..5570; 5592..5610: 0.02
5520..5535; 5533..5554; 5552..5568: -0.03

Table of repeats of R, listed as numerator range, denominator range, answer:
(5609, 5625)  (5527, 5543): 1.01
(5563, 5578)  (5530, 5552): 0.99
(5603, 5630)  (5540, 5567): 1.01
